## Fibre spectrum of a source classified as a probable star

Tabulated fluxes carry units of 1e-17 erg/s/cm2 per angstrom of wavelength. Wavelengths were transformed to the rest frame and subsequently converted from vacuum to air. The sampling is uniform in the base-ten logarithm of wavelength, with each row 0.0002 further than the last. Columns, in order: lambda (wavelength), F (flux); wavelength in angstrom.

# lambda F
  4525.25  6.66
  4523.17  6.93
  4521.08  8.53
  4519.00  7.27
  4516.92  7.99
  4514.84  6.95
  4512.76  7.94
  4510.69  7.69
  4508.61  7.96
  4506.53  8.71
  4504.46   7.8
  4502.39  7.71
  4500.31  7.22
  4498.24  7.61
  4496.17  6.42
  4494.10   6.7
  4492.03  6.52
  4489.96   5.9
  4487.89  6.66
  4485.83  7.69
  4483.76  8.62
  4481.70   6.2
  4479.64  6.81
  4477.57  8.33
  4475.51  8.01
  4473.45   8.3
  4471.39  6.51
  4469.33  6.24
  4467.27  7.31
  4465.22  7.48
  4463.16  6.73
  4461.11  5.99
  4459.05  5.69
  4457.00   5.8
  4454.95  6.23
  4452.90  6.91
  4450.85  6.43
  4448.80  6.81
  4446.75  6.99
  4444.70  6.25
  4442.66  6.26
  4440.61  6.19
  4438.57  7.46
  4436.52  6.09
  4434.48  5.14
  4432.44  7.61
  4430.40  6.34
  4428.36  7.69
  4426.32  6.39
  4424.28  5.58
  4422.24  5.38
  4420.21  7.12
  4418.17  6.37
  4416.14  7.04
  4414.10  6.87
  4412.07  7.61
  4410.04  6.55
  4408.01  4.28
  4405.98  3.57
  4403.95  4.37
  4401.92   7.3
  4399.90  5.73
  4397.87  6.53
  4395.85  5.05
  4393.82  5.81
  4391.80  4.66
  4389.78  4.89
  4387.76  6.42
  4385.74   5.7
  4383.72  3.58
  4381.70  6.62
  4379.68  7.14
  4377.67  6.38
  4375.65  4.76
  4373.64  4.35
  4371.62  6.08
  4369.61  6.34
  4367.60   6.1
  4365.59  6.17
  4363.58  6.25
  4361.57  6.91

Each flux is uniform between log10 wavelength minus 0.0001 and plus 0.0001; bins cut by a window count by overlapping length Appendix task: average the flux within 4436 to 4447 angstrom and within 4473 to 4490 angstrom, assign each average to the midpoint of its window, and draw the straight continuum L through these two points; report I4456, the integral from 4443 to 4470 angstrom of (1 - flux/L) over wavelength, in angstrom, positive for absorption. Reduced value 1.4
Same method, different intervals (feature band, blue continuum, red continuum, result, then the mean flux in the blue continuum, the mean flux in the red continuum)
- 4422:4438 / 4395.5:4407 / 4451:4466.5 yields -1.1 angstrom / 5.45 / 6.42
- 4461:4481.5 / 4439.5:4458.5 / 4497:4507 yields -0.6 angstrom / 6.42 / 7.73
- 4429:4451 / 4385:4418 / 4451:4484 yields -0.3 angstrom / 5.79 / 6.9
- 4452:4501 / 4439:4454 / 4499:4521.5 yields 1.6 angstrom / 6.58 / 7.78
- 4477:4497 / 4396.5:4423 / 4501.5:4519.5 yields 1.1 angstrom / 6.05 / 7.8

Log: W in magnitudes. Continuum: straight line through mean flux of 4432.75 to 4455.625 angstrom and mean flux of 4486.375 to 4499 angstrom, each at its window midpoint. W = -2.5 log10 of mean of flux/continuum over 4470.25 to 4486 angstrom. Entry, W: -0.14 mag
